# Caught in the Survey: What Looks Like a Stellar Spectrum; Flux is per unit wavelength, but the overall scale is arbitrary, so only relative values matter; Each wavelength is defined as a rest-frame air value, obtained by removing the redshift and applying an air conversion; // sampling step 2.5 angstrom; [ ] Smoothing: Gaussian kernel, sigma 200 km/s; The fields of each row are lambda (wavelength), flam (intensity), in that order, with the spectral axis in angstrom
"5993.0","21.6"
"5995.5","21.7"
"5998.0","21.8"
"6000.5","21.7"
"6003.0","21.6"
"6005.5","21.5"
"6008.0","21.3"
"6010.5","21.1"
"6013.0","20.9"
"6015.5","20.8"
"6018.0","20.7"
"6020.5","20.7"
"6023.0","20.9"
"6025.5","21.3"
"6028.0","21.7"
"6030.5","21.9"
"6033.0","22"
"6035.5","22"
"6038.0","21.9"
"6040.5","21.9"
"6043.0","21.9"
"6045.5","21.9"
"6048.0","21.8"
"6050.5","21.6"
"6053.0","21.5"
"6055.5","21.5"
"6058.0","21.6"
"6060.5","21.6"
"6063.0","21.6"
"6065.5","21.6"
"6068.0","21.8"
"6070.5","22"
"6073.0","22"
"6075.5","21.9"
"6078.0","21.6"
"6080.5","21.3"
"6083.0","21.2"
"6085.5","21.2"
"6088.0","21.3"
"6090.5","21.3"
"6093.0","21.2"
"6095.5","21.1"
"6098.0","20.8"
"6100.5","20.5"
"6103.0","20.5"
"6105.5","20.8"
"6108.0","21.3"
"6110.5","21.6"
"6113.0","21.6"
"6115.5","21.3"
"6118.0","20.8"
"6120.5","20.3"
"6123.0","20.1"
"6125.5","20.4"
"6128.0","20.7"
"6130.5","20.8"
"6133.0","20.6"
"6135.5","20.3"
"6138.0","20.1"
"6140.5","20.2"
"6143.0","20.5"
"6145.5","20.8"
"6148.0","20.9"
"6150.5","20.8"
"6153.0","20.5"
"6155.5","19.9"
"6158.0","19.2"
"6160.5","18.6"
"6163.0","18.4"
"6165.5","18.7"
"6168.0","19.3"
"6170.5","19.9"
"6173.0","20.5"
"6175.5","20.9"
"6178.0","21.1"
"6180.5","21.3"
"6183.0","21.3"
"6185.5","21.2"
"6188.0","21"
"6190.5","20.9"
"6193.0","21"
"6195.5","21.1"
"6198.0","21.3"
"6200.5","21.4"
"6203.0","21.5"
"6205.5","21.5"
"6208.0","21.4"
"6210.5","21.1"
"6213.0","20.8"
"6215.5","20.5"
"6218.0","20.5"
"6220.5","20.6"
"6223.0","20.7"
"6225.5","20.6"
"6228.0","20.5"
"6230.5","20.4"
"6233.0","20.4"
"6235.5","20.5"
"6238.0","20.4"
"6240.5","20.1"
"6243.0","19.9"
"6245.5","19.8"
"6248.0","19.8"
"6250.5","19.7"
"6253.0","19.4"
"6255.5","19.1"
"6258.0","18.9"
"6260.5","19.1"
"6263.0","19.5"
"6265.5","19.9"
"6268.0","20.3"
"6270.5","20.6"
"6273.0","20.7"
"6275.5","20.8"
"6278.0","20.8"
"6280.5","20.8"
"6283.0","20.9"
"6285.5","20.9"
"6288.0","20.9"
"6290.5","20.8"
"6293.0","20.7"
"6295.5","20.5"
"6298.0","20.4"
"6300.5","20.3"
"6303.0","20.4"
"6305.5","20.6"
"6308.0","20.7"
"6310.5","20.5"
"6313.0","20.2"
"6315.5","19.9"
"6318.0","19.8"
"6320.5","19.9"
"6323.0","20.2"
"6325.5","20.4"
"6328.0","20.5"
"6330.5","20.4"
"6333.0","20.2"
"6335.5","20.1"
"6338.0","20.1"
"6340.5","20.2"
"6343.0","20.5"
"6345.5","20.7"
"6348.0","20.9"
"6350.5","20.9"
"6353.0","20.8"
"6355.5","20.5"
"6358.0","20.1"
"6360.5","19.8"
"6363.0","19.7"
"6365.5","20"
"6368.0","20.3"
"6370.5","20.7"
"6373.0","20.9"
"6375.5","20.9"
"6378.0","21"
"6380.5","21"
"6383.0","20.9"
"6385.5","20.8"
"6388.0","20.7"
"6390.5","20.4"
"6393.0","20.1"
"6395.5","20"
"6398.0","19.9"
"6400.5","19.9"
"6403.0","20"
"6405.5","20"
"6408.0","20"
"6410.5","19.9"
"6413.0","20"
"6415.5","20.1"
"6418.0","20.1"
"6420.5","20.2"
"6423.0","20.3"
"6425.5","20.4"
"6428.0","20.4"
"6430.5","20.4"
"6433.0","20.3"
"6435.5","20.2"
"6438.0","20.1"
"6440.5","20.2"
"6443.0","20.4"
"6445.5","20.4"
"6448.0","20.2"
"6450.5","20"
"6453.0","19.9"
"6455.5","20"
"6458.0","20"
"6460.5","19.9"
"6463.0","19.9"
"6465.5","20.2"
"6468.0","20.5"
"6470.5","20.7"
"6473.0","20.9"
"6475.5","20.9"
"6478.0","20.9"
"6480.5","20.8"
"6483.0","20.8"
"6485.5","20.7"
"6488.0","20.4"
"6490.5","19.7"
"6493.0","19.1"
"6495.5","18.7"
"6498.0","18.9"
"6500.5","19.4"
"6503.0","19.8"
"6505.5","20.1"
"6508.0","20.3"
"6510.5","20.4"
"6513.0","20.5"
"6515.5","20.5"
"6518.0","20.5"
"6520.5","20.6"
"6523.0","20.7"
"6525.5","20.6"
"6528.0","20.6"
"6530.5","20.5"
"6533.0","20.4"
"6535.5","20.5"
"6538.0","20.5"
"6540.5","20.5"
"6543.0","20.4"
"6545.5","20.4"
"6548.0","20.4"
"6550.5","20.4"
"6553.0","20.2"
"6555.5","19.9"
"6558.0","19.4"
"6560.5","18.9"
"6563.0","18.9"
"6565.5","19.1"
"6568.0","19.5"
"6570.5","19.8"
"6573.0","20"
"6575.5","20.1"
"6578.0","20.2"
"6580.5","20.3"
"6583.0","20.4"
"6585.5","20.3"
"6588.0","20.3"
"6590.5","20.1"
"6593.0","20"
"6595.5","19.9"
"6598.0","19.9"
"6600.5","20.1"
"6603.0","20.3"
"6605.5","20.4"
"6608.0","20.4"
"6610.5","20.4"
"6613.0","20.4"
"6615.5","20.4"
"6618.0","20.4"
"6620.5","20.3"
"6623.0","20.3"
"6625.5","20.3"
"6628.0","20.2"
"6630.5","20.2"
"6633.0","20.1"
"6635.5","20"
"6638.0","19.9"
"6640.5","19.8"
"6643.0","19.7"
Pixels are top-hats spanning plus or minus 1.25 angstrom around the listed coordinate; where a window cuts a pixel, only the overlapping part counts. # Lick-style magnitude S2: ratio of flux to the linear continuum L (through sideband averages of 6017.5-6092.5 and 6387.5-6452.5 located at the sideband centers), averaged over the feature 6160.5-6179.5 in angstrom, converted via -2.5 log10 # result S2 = 0.073 mag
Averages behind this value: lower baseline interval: 21.6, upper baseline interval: 20.2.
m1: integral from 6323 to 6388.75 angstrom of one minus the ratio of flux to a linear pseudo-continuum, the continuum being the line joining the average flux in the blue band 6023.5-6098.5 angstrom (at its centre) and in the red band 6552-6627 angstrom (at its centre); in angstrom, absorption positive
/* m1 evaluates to 0.73 angstrom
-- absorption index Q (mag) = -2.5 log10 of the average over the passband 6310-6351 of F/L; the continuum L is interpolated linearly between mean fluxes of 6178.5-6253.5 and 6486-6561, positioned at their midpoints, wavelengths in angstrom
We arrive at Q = 0.01 mag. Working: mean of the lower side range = 20.7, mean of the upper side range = 20.1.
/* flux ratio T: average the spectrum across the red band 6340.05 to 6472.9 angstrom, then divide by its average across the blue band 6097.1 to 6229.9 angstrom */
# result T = 0.99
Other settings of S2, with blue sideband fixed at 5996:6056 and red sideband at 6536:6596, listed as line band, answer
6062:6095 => -0.01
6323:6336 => 0.02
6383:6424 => 0.02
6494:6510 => 0.03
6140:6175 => 0.07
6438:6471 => 0.01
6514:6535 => -0.02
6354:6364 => 0.03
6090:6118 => 0.01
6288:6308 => 0.01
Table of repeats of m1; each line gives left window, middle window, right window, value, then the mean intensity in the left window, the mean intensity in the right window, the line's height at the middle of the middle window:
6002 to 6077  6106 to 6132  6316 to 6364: 0.4 angstrom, 21.6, 20.3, 21.2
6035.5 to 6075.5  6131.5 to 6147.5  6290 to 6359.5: 0.7 angstrom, 21.8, 20.4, 21.3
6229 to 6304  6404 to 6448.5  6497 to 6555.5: 0.2 angstrom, 20.2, 20.3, 20.3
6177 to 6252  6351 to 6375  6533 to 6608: 0.1 angstrom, 20.7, 20.1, 20.5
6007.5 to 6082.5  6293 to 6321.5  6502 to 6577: 0.7 angstrom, 21.5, 20.1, 20.8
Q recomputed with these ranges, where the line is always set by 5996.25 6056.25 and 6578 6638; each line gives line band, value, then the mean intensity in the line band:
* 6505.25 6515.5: 0.00 mag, 20.4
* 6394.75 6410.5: 0.04 mag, 20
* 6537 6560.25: 0.01 mag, 20.2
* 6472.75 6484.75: -0.02 mag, 20.8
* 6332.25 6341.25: 0.04 mag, 20.1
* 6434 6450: 0.02 mag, 20.2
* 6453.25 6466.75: 0.03 mag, 20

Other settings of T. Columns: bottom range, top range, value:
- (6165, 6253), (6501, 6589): 0.98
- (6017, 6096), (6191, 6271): 0.95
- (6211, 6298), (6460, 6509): 0.99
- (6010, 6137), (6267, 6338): 0.96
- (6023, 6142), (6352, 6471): 0.95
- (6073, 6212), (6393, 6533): 0.97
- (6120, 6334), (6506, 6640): 0.99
